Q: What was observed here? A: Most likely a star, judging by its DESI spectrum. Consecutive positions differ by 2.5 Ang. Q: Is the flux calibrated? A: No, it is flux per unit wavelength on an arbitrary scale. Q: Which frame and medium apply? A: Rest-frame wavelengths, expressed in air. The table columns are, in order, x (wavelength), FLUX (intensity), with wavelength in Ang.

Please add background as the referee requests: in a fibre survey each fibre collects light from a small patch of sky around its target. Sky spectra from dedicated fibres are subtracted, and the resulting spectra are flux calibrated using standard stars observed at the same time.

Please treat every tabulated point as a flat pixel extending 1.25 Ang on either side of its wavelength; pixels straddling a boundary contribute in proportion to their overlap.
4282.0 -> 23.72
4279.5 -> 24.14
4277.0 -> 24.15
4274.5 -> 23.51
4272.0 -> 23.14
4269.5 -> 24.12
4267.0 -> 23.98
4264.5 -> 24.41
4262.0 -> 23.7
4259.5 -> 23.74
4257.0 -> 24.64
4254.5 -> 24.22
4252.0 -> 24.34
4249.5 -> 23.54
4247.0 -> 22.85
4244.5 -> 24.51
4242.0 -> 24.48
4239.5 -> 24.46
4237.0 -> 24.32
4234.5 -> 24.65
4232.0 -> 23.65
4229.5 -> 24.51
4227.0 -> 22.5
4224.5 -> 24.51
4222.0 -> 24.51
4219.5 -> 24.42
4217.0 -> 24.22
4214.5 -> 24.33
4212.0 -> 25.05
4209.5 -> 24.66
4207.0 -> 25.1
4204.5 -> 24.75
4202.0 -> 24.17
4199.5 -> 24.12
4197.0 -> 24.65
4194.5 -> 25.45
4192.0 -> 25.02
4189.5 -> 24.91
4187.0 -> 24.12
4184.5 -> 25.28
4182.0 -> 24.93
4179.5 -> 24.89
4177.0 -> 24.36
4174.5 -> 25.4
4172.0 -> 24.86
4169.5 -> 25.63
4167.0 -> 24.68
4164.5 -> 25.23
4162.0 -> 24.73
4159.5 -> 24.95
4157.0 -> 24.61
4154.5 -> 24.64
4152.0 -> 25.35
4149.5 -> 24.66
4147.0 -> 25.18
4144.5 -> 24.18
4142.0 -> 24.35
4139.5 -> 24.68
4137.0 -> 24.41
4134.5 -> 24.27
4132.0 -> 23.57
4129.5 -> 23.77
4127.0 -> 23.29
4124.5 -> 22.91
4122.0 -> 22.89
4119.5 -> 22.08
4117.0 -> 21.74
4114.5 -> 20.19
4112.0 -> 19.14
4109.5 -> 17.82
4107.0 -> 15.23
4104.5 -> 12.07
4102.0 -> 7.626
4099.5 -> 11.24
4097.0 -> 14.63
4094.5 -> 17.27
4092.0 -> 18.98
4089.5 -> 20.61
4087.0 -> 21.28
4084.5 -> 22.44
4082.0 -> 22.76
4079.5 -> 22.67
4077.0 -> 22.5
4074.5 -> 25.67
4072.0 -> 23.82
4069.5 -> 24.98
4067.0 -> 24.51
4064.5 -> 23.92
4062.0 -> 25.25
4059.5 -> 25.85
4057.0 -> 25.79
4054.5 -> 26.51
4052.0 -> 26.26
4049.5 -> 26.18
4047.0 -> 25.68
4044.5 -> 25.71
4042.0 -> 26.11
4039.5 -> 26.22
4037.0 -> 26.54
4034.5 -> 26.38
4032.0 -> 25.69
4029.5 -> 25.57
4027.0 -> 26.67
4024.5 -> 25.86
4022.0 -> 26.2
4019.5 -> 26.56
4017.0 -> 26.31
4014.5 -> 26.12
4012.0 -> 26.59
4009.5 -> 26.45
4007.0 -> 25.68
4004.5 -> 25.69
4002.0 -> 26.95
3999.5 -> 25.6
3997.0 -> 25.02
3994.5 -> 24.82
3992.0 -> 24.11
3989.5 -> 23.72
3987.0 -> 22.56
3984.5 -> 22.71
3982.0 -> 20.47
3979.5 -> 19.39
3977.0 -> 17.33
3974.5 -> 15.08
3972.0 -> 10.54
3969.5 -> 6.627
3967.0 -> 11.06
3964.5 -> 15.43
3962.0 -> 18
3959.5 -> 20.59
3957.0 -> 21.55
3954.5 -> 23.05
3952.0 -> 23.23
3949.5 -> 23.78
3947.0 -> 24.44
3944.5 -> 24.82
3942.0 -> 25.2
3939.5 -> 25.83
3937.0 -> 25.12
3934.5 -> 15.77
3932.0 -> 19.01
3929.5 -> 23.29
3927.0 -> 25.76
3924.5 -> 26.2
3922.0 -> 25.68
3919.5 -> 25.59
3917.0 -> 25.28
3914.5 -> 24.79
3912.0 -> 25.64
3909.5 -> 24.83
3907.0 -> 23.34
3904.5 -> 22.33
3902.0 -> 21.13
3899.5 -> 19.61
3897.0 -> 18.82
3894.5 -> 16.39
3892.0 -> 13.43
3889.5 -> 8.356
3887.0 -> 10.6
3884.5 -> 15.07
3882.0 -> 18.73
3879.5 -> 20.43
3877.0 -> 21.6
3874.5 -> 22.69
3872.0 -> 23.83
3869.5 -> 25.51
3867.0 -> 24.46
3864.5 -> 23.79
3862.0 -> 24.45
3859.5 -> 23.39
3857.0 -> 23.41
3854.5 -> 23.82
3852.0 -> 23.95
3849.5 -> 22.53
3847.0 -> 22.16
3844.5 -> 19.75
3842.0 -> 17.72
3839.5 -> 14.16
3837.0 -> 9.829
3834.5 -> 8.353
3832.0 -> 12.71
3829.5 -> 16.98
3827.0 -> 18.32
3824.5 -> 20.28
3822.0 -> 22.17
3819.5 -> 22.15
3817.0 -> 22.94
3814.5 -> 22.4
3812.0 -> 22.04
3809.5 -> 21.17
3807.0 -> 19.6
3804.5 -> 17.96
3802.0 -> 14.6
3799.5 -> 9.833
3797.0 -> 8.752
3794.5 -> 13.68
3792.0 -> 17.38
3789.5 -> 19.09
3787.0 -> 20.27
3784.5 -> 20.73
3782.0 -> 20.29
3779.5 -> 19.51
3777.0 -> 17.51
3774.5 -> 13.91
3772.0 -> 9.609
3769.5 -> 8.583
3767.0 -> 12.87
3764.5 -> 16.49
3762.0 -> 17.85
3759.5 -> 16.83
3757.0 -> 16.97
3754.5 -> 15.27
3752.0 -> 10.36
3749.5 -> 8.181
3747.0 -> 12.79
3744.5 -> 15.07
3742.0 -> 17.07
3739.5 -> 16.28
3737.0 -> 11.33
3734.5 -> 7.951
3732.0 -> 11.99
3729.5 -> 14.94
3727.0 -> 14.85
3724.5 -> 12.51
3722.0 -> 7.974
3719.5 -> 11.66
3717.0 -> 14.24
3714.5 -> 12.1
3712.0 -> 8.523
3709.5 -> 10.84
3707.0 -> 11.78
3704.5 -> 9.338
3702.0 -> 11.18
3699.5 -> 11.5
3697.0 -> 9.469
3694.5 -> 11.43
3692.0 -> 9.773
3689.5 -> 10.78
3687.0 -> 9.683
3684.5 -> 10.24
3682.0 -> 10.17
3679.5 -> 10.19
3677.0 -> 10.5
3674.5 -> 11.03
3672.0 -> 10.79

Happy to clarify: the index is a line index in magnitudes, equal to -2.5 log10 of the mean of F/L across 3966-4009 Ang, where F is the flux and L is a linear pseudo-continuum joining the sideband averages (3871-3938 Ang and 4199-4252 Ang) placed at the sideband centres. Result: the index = 0.06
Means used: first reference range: 20.8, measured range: 20.6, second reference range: 24.3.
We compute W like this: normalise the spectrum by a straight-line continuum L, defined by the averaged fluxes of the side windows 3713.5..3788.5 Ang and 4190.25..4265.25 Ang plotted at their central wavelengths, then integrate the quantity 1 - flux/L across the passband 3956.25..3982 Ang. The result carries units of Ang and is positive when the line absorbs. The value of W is 4.3 Ang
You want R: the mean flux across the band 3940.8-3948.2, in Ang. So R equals 24.8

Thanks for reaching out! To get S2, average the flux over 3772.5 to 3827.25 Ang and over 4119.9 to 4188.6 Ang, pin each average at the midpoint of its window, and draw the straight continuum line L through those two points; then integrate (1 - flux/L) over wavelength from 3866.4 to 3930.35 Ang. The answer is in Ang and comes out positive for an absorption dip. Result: -3.9 Ang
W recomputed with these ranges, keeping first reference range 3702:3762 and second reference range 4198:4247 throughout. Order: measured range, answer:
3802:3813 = -3.86 Ang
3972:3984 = 0.61 Ang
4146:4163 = -1.62 Ang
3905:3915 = -4.49 Ang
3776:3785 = -3.69 Ang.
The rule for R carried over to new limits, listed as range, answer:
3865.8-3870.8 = 25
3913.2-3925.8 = 25.5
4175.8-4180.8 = 24.6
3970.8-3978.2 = 14.3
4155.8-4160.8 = 24.8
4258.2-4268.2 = 24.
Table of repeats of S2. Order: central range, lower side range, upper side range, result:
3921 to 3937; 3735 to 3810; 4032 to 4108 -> -3.3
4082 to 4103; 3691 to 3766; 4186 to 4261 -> 3.9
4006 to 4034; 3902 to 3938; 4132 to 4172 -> -2.4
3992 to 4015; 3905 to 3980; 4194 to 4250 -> -4.1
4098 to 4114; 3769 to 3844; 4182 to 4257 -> 5.9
